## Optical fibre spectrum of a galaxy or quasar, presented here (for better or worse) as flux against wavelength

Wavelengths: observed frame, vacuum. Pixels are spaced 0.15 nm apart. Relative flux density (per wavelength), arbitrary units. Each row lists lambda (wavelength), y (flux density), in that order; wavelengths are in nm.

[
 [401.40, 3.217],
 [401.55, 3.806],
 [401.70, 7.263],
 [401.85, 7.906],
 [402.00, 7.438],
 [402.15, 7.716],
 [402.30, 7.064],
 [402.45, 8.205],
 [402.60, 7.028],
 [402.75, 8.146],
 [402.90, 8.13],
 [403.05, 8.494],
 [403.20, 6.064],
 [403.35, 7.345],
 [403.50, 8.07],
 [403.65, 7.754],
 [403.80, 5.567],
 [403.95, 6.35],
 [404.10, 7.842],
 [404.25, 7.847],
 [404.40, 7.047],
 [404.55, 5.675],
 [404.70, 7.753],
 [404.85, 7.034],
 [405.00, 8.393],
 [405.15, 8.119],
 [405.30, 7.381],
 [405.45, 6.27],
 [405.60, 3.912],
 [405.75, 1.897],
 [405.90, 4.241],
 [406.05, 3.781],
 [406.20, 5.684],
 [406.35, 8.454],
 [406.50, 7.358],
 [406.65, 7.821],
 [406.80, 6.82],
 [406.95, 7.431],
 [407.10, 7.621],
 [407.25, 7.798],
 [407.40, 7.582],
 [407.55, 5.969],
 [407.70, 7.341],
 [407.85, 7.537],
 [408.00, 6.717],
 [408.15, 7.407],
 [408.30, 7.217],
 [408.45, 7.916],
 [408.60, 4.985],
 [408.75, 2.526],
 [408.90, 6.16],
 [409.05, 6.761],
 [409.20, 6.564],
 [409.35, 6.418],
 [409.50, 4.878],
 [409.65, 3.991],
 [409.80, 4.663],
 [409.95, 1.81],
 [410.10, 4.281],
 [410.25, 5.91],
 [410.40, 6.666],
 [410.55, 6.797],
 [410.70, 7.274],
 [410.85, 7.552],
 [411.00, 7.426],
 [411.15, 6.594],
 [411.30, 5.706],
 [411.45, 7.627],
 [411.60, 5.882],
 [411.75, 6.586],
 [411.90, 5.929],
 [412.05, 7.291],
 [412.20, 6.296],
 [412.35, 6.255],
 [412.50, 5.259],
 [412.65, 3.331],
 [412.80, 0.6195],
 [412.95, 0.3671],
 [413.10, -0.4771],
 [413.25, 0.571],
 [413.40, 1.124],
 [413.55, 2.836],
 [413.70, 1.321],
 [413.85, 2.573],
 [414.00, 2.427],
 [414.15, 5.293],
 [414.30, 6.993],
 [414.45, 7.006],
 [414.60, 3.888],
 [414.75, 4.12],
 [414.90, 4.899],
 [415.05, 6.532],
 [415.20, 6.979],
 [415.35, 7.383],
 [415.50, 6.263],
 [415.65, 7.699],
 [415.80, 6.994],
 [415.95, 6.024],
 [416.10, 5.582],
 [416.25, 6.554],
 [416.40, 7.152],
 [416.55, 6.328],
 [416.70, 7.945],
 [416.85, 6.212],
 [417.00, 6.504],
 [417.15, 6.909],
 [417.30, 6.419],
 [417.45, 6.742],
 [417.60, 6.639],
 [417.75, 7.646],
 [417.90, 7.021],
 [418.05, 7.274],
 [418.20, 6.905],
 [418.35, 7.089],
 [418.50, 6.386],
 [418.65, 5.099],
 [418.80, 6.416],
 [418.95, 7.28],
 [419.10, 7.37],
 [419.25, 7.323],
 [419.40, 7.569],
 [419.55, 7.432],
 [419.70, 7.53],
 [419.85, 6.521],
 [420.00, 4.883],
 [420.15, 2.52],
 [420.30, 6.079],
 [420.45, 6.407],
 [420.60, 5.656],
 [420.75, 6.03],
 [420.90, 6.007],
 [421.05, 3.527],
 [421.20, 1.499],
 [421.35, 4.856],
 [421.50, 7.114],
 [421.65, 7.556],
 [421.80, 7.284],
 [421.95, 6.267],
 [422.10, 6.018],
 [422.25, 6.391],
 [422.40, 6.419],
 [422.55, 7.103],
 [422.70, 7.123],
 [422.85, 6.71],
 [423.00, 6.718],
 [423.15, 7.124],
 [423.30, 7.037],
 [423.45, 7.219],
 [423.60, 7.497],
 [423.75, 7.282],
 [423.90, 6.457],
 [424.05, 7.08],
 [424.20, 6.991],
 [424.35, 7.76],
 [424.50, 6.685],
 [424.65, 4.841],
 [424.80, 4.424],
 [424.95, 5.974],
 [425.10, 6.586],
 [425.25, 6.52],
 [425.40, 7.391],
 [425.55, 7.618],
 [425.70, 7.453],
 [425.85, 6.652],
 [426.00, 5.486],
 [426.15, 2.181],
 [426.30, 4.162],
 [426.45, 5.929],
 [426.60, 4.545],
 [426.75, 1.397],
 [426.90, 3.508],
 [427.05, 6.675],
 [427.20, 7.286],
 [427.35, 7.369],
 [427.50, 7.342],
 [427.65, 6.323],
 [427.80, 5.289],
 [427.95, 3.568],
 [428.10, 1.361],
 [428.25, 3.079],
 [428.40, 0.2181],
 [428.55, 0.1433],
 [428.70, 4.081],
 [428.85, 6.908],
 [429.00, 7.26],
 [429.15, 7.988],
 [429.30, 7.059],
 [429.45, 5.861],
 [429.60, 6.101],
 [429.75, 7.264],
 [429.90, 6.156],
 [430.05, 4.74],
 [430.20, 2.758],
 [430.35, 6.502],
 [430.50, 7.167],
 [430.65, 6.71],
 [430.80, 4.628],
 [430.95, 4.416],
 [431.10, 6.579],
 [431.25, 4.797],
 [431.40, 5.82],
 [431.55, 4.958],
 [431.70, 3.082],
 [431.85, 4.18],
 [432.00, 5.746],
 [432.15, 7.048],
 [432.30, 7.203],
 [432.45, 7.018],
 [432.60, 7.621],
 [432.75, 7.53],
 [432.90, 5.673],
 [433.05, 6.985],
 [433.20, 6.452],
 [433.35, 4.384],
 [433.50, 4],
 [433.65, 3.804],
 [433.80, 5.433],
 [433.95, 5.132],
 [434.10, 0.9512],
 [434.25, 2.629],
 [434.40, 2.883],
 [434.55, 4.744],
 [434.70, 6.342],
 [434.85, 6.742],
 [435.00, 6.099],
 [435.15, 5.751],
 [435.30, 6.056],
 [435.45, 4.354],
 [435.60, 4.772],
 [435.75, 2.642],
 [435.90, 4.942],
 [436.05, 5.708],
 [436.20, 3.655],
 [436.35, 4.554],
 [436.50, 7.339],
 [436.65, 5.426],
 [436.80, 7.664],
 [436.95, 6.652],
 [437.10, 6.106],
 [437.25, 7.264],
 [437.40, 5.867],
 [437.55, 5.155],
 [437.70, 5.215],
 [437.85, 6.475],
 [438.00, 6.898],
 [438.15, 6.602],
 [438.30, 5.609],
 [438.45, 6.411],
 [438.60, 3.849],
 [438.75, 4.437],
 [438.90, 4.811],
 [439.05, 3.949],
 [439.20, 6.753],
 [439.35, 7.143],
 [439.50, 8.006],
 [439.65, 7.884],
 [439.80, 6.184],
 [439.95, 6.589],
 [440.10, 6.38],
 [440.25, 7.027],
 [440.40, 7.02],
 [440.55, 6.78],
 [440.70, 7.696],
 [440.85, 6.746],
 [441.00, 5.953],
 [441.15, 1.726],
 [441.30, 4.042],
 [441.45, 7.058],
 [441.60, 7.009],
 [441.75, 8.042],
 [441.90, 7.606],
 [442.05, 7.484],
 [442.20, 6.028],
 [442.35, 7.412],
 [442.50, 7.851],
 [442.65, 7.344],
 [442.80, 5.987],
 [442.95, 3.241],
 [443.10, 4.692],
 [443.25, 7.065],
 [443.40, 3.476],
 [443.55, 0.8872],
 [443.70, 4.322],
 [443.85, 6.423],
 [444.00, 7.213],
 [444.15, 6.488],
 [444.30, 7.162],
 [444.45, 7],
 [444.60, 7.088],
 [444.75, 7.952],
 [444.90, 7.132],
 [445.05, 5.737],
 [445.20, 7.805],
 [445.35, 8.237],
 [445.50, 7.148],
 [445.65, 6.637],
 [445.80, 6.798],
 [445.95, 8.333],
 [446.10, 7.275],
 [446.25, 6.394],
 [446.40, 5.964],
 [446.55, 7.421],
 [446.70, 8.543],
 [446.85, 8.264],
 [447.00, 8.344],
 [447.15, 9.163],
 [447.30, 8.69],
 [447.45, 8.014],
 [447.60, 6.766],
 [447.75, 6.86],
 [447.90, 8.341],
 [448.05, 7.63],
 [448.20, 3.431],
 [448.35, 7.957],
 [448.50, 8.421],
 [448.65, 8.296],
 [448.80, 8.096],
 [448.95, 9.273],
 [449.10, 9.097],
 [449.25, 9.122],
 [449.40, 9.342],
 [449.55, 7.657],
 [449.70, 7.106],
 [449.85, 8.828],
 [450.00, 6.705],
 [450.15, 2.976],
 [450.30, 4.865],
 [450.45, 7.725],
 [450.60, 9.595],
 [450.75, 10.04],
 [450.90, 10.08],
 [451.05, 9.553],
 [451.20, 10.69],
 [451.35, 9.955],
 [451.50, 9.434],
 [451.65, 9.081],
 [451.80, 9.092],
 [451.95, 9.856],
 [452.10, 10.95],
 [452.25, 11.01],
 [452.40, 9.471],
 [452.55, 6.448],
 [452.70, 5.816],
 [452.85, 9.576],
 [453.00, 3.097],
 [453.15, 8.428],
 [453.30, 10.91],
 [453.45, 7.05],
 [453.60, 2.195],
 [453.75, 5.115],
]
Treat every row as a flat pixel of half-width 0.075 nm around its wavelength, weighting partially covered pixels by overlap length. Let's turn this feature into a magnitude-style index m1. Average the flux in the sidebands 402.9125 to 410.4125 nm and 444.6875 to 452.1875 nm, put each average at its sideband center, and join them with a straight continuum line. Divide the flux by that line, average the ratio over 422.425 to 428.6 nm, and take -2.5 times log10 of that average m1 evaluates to 0.24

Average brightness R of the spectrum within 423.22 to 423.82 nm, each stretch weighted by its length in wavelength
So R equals 7.26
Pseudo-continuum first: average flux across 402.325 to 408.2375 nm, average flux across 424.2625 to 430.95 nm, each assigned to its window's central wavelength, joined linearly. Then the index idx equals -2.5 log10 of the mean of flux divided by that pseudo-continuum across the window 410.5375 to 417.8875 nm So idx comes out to 0.15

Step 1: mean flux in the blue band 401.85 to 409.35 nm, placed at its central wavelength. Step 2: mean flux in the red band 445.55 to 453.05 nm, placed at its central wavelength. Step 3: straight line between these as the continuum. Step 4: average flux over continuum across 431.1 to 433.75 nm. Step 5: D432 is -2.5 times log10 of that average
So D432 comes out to 0.31 mag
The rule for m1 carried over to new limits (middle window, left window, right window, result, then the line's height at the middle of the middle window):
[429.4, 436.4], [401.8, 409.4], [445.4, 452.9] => 0.40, 7.64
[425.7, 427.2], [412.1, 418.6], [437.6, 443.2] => 0.19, 5.71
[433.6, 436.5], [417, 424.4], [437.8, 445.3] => 0.33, 6.3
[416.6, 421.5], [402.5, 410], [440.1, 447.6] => 0.06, 6.58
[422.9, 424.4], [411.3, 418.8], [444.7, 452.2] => -0.16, 6.11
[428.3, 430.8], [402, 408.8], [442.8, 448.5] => 0.25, 6.8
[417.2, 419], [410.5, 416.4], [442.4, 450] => -0.24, 5.41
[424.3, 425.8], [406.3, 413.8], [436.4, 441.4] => -0.12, 5.84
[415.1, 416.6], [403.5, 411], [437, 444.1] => -0.07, 6.29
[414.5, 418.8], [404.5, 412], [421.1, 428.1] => -0.05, 6.16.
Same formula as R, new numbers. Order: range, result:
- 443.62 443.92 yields 5.28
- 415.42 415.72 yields 6.98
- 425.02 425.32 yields 6.54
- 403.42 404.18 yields 7.12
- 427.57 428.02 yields 5.1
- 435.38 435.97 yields 4.17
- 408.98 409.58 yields 6.13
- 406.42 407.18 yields 7.42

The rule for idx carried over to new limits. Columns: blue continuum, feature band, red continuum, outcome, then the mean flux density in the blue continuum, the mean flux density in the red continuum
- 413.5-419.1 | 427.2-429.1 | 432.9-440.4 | 0.251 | 6.07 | 5.54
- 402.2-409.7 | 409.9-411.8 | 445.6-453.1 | 0.106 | 6.7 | 8.05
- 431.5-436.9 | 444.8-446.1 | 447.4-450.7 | -0.036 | 5.27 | 7.57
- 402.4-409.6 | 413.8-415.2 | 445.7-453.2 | 0.360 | 6.72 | 8.07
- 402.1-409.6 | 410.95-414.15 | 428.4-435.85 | 0.491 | 6.75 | 5.32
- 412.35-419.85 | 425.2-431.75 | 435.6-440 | 0.085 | 5.55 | 5.83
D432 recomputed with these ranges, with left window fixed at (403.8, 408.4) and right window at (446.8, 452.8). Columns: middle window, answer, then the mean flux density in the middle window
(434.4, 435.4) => 0.34 mag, 5.69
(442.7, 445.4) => 0.33 mag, 5.99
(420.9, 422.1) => 0.30 mag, 5.51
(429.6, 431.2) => 0.31 mag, 5.7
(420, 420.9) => 0.33 mag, 5.36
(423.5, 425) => 0.14 mag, 6.52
